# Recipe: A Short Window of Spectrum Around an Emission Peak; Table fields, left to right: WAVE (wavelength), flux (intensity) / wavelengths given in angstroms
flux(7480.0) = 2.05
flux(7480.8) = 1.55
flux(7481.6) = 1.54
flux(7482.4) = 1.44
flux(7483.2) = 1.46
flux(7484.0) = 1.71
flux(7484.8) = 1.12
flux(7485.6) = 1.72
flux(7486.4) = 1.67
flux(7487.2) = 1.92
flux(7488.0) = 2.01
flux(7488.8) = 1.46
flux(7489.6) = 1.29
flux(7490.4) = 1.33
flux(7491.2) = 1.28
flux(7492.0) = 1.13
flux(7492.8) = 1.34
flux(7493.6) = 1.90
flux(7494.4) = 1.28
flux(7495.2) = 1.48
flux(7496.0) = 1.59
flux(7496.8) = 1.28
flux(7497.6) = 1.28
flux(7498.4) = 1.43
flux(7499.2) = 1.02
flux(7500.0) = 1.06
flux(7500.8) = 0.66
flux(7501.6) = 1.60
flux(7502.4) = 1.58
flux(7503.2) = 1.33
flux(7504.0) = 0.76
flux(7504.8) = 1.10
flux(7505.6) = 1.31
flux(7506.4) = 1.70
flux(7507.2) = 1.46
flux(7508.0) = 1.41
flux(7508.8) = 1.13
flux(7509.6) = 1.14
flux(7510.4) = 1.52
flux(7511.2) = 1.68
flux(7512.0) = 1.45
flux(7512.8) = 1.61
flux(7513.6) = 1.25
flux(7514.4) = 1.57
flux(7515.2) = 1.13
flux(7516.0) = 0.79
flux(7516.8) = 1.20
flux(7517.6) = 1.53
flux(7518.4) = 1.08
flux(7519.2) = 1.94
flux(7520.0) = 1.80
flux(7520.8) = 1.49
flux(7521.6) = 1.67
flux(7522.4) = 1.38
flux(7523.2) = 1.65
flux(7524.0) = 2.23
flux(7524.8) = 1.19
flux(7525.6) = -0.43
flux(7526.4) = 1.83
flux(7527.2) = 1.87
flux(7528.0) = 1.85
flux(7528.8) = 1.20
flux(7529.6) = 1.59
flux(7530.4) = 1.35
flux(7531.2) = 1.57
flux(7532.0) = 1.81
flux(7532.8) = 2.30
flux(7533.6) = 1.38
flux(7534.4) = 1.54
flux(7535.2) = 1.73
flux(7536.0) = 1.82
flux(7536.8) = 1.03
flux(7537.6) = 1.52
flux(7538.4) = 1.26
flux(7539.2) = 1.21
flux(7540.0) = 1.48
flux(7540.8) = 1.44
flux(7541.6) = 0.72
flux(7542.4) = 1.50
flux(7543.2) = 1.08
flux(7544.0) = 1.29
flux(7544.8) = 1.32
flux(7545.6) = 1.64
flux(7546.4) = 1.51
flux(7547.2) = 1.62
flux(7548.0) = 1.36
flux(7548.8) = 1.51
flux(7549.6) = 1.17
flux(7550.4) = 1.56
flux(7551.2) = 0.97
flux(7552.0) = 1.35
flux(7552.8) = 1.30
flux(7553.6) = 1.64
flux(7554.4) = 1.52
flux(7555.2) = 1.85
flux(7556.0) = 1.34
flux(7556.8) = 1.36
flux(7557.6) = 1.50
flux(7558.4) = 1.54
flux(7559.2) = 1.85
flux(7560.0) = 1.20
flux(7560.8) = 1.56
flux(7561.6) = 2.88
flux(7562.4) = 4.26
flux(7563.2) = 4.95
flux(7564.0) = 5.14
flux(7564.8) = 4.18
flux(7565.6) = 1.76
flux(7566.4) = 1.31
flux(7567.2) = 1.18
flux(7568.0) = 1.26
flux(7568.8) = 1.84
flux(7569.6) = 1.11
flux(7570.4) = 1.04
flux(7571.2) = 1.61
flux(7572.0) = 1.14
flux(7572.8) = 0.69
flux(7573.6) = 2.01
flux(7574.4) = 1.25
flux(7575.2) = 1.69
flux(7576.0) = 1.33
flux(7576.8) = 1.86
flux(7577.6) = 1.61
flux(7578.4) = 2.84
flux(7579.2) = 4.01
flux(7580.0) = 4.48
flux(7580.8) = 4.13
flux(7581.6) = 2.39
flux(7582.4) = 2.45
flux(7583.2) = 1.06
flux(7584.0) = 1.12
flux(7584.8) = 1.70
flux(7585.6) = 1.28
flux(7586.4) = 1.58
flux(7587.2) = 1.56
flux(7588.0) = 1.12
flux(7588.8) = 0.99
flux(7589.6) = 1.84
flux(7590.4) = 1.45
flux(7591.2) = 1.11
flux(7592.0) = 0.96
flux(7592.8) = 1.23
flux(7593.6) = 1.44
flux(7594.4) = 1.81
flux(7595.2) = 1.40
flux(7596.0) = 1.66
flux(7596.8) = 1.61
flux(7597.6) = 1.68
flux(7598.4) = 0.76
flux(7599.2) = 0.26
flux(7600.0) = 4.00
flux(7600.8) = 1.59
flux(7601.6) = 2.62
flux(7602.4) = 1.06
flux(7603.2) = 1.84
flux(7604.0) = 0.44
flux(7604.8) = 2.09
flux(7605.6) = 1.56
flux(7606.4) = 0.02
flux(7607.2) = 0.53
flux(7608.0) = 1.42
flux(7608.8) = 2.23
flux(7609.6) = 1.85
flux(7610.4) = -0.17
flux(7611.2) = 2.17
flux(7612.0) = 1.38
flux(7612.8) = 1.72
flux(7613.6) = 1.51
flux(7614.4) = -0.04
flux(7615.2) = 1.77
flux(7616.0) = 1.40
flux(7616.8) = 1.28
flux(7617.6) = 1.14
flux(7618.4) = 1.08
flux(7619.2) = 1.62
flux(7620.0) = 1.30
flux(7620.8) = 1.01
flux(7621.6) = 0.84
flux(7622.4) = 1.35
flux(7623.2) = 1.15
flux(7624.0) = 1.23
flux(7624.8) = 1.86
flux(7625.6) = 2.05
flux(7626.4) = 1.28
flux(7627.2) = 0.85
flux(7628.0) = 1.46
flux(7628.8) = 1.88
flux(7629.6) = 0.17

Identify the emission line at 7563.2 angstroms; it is [S II]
